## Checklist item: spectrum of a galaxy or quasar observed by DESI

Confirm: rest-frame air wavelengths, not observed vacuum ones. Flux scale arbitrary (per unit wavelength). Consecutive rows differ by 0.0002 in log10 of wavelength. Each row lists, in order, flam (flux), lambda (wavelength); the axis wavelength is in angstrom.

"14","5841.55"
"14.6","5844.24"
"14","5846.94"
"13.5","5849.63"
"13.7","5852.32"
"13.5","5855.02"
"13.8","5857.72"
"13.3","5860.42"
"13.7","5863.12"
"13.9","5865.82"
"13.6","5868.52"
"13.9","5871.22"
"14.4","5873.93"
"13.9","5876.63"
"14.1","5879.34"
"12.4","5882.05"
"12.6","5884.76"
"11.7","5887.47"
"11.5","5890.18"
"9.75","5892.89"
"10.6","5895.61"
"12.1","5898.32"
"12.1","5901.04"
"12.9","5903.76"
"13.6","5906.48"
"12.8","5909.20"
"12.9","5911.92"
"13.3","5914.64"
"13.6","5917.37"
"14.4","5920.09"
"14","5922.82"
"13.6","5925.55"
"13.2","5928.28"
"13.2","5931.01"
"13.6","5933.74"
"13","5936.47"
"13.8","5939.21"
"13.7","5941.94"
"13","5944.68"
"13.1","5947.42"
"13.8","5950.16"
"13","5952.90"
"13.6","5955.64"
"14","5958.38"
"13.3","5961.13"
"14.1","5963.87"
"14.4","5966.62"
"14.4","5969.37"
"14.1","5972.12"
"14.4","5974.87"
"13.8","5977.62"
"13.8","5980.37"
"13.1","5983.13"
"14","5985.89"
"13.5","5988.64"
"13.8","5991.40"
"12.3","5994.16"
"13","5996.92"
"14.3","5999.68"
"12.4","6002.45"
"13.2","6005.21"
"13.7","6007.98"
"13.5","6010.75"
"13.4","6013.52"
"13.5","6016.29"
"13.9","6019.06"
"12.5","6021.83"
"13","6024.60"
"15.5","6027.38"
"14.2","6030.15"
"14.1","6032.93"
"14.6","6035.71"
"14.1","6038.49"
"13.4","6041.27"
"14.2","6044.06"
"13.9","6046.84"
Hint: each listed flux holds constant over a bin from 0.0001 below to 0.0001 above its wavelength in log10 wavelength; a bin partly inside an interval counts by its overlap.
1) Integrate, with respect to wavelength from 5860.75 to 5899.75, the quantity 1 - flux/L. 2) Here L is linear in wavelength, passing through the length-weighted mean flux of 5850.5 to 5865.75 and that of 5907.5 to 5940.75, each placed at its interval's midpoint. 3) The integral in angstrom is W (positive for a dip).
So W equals 2.4 angstrom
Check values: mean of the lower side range 13.6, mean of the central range 12.7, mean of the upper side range 13.5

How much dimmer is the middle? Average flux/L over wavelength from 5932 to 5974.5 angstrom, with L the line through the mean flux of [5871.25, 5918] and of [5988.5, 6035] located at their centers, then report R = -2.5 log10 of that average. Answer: -0.05 mag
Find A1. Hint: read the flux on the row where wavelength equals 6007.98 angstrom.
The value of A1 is 13.7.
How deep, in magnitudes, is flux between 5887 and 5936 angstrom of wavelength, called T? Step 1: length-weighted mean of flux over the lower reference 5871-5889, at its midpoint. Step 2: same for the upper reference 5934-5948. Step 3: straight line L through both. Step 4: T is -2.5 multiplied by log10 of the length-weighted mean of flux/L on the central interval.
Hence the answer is 0.05 mag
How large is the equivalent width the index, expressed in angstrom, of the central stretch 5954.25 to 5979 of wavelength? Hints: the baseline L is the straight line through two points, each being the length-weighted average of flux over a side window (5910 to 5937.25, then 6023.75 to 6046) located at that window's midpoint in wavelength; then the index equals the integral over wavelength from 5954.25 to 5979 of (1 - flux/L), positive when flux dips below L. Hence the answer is -0.48 angstrom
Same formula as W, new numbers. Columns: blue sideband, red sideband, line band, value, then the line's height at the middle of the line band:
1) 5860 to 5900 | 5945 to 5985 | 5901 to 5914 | 0.1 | 13.1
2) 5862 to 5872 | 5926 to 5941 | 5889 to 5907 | 2.5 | 13.6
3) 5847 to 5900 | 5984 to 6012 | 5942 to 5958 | -0.2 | 13.2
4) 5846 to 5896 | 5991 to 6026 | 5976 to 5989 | -0.4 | 13.2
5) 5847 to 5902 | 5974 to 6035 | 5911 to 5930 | -0.6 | 13.2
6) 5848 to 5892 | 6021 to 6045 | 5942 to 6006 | 0.7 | 13.7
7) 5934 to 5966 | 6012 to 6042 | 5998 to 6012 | 0.3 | 13.8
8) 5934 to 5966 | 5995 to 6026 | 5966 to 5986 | -0.8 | 13.4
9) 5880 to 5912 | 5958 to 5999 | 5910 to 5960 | -2.4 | 12.9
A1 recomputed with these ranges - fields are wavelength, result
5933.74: 13.6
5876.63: 13.9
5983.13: 13.1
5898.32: 12.1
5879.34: 14.1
